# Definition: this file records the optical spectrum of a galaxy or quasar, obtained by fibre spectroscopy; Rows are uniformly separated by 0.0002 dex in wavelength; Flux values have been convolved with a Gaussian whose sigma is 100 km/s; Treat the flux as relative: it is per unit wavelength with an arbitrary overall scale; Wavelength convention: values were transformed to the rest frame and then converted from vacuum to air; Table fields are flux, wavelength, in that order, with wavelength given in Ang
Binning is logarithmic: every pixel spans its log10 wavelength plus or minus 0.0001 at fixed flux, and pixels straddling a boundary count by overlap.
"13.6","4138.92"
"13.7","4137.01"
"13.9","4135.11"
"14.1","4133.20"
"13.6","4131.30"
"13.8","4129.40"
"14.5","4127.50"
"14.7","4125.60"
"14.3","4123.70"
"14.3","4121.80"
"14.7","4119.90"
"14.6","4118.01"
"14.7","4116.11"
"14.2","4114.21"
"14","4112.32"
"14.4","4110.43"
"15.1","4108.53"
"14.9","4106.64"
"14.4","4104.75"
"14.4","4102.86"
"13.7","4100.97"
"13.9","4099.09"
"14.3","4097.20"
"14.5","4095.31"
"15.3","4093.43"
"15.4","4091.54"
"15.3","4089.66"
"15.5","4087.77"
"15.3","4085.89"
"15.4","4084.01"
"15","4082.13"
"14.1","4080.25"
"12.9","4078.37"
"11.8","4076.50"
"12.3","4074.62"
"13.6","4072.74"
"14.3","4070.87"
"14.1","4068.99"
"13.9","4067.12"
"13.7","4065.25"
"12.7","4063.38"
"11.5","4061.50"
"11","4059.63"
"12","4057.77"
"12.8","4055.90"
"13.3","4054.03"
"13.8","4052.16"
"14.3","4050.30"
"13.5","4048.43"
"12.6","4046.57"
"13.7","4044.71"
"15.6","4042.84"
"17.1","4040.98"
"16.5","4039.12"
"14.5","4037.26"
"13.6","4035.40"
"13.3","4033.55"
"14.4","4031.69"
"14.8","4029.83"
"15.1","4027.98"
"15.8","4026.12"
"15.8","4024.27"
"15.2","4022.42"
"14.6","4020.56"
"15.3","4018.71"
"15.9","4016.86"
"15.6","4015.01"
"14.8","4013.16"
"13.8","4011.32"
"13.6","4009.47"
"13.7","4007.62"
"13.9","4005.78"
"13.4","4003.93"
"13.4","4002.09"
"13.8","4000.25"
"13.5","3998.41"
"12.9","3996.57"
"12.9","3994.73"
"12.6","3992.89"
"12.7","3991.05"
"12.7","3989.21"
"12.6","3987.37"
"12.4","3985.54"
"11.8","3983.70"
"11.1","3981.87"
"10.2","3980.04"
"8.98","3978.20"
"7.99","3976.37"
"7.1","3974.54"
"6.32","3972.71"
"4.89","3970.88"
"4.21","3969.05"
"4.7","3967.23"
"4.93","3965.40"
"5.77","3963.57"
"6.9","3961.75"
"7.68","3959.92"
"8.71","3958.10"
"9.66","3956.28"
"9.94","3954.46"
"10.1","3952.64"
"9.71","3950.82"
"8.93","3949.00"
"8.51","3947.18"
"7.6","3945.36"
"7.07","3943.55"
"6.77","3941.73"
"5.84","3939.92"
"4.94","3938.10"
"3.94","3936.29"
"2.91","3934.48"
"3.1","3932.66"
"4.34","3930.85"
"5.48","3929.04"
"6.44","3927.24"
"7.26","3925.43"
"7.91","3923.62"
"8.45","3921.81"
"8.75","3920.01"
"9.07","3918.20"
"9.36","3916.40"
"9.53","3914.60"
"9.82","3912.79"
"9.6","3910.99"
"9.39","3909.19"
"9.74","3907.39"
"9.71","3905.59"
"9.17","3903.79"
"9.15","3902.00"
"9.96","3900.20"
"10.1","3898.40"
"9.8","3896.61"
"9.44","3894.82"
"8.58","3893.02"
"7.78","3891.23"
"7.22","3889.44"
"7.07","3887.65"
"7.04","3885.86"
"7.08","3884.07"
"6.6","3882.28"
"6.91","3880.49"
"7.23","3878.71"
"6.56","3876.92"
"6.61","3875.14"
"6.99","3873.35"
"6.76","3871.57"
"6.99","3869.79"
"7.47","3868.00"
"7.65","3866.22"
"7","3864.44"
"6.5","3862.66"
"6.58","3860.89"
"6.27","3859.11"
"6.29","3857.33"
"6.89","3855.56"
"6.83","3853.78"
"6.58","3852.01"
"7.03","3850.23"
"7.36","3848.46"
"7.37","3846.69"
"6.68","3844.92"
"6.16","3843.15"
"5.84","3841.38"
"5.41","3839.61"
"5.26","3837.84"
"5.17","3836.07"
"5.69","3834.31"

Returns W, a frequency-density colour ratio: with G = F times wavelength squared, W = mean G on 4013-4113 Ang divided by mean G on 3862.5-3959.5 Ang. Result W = 1.98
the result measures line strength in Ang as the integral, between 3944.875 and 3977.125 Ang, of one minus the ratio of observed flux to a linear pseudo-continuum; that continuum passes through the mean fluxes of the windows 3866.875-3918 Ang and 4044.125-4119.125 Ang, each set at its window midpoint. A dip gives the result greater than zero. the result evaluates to 9.0 Ang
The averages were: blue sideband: 8.29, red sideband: 13.9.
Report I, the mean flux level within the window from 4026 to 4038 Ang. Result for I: 14.4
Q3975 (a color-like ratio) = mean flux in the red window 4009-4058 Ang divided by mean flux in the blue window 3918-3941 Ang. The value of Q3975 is 2.4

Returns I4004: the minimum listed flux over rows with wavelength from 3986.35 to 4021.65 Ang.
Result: 12.6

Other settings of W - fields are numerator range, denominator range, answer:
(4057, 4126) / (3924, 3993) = 1.93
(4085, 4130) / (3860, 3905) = 2.12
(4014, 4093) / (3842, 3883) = 2.29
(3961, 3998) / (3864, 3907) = 1.23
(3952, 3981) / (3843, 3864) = 1.16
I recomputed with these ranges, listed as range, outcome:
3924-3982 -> 6.89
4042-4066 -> 13.1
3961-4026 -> 11.5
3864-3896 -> 7.3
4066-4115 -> 14.3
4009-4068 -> 14.2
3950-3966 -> 8.21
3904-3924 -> 9.24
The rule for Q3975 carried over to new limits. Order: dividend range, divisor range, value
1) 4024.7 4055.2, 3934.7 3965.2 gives 1.94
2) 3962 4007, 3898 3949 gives 1.33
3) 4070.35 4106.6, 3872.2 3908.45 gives 1.76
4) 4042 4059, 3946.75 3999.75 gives 1.44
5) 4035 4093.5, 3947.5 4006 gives 1.42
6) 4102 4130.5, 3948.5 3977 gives 1.98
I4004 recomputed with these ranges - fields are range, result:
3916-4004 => 2.91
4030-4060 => 11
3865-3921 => 6.56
